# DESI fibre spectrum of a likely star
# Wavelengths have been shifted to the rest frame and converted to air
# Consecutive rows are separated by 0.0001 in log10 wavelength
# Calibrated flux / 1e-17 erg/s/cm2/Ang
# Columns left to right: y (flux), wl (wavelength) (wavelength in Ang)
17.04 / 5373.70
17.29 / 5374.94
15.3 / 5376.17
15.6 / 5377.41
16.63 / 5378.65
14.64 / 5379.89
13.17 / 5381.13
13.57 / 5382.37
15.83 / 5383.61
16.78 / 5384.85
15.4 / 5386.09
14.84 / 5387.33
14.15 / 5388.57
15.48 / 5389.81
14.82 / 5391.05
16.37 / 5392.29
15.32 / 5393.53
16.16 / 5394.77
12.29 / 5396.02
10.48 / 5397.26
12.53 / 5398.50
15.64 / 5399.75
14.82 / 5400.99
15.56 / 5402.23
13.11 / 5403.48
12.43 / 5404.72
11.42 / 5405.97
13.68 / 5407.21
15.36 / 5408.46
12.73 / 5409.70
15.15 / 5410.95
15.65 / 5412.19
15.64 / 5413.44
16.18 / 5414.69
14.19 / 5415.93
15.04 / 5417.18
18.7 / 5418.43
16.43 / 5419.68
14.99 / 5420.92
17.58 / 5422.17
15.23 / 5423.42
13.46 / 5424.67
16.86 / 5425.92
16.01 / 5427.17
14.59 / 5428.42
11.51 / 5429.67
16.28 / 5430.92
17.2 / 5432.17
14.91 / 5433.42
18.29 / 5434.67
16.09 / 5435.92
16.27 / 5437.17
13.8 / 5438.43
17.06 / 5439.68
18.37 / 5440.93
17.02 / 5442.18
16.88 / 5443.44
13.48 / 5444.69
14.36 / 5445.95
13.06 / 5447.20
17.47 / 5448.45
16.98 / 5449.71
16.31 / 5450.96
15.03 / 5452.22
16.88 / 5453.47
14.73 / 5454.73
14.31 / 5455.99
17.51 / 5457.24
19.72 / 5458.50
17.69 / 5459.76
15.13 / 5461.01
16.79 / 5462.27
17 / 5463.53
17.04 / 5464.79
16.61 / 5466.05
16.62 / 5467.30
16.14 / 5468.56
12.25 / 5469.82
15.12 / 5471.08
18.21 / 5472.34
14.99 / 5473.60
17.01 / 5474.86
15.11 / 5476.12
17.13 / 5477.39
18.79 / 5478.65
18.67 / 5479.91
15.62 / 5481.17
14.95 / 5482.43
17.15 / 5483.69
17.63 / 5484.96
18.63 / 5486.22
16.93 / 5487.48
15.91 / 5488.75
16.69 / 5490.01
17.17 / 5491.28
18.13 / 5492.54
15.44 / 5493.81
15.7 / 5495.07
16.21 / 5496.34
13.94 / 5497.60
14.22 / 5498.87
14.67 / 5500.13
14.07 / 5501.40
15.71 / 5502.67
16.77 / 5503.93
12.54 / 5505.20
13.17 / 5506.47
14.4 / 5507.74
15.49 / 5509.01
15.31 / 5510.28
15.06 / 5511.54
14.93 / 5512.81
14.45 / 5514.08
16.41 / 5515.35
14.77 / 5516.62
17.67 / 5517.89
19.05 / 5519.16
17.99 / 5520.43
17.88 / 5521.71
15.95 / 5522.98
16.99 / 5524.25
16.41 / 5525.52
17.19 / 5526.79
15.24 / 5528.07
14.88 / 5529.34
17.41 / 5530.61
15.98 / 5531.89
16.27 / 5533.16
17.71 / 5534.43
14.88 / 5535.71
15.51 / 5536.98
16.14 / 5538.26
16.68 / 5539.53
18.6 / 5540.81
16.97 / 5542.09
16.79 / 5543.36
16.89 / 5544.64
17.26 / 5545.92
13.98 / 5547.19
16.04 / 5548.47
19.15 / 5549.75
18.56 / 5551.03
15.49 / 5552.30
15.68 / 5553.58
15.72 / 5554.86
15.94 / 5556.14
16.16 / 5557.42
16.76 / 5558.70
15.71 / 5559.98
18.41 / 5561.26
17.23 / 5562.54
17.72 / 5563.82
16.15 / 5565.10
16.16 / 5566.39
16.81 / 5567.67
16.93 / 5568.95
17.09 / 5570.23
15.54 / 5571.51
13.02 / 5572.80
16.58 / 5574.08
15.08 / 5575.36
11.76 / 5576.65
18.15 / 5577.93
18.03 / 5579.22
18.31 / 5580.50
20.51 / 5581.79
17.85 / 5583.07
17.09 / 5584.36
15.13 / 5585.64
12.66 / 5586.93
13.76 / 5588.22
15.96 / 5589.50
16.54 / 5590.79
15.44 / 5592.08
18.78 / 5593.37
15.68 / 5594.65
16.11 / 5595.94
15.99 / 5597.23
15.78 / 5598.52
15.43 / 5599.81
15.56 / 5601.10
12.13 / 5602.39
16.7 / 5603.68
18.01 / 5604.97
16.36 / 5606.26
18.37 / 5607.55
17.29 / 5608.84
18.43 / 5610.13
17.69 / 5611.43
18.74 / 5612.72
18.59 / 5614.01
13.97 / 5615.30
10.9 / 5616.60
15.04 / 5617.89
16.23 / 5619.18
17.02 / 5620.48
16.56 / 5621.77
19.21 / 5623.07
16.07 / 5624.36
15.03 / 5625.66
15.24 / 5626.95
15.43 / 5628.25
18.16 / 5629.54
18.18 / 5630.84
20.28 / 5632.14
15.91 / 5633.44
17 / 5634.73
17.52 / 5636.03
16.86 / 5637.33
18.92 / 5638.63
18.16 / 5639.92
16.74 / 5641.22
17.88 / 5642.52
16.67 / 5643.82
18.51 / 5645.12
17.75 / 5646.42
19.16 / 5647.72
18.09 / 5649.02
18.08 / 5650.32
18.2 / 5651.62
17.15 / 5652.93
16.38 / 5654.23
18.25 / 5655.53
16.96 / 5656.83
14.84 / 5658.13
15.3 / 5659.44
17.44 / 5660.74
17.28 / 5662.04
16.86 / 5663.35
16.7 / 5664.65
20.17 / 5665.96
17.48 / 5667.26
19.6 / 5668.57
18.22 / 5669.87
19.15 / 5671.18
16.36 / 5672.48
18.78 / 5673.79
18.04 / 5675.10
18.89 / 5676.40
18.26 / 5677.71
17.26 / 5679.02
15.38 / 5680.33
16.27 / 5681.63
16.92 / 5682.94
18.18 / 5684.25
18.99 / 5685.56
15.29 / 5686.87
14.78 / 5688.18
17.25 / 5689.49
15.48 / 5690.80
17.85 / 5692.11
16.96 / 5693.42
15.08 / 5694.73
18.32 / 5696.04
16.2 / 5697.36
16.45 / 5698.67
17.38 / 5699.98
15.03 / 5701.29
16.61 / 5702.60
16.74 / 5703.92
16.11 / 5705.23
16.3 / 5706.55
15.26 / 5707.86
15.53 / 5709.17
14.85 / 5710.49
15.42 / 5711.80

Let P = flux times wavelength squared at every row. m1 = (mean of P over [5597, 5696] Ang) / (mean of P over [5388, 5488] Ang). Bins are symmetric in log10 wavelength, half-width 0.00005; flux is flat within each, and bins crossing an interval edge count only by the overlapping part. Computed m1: 1.2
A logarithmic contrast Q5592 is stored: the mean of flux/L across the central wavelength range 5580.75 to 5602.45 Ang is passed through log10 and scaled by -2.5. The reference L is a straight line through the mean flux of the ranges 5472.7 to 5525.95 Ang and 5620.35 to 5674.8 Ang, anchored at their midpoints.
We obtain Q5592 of 0.06 mag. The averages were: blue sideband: 16.1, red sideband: 17.5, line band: 16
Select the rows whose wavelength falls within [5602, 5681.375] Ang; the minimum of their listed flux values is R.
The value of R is 10.9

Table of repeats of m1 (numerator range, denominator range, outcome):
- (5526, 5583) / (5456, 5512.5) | 1.05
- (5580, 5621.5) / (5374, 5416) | 1.20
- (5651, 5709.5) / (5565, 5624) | 1.08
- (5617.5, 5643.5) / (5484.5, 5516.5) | 1.15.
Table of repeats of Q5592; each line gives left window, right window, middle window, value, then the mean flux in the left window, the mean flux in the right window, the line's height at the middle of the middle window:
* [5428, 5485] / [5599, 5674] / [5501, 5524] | 0.05 mag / 16.2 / 17.1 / 16.5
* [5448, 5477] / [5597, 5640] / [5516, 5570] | -0.01 mag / 16.3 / 16.7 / 16.5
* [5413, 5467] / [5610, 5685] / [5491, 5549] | 0.04 mag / 16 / 17.3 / 16.5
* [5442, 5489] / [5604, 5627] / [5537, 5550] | -0.01 mag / 16.3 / 16.6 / 16.5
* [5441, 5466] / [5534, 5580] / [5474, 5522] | 0.02 mag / 16.2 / 16.4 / 16.3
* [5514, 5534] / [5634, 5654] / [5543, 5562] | 0.02 mag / 16.6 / 17.7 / 16.9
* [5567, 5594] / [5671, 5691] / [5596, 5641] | 0.00 mag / 16.2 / 17.2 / 16.6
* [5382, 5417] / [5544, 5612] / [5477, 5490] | -0.12 mag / 14.5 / 16.4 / 15.4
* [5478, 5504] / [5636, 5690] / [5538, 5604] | 0.04 mag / 16.3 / 17.5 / 16.9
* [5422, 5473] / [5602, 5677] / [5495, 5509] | 0.12 mag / 16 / 17.2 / 16.3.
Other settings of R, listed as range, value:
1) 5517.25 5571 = 13.98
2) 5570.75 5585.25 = 11.76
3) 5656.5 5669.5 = 14.84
